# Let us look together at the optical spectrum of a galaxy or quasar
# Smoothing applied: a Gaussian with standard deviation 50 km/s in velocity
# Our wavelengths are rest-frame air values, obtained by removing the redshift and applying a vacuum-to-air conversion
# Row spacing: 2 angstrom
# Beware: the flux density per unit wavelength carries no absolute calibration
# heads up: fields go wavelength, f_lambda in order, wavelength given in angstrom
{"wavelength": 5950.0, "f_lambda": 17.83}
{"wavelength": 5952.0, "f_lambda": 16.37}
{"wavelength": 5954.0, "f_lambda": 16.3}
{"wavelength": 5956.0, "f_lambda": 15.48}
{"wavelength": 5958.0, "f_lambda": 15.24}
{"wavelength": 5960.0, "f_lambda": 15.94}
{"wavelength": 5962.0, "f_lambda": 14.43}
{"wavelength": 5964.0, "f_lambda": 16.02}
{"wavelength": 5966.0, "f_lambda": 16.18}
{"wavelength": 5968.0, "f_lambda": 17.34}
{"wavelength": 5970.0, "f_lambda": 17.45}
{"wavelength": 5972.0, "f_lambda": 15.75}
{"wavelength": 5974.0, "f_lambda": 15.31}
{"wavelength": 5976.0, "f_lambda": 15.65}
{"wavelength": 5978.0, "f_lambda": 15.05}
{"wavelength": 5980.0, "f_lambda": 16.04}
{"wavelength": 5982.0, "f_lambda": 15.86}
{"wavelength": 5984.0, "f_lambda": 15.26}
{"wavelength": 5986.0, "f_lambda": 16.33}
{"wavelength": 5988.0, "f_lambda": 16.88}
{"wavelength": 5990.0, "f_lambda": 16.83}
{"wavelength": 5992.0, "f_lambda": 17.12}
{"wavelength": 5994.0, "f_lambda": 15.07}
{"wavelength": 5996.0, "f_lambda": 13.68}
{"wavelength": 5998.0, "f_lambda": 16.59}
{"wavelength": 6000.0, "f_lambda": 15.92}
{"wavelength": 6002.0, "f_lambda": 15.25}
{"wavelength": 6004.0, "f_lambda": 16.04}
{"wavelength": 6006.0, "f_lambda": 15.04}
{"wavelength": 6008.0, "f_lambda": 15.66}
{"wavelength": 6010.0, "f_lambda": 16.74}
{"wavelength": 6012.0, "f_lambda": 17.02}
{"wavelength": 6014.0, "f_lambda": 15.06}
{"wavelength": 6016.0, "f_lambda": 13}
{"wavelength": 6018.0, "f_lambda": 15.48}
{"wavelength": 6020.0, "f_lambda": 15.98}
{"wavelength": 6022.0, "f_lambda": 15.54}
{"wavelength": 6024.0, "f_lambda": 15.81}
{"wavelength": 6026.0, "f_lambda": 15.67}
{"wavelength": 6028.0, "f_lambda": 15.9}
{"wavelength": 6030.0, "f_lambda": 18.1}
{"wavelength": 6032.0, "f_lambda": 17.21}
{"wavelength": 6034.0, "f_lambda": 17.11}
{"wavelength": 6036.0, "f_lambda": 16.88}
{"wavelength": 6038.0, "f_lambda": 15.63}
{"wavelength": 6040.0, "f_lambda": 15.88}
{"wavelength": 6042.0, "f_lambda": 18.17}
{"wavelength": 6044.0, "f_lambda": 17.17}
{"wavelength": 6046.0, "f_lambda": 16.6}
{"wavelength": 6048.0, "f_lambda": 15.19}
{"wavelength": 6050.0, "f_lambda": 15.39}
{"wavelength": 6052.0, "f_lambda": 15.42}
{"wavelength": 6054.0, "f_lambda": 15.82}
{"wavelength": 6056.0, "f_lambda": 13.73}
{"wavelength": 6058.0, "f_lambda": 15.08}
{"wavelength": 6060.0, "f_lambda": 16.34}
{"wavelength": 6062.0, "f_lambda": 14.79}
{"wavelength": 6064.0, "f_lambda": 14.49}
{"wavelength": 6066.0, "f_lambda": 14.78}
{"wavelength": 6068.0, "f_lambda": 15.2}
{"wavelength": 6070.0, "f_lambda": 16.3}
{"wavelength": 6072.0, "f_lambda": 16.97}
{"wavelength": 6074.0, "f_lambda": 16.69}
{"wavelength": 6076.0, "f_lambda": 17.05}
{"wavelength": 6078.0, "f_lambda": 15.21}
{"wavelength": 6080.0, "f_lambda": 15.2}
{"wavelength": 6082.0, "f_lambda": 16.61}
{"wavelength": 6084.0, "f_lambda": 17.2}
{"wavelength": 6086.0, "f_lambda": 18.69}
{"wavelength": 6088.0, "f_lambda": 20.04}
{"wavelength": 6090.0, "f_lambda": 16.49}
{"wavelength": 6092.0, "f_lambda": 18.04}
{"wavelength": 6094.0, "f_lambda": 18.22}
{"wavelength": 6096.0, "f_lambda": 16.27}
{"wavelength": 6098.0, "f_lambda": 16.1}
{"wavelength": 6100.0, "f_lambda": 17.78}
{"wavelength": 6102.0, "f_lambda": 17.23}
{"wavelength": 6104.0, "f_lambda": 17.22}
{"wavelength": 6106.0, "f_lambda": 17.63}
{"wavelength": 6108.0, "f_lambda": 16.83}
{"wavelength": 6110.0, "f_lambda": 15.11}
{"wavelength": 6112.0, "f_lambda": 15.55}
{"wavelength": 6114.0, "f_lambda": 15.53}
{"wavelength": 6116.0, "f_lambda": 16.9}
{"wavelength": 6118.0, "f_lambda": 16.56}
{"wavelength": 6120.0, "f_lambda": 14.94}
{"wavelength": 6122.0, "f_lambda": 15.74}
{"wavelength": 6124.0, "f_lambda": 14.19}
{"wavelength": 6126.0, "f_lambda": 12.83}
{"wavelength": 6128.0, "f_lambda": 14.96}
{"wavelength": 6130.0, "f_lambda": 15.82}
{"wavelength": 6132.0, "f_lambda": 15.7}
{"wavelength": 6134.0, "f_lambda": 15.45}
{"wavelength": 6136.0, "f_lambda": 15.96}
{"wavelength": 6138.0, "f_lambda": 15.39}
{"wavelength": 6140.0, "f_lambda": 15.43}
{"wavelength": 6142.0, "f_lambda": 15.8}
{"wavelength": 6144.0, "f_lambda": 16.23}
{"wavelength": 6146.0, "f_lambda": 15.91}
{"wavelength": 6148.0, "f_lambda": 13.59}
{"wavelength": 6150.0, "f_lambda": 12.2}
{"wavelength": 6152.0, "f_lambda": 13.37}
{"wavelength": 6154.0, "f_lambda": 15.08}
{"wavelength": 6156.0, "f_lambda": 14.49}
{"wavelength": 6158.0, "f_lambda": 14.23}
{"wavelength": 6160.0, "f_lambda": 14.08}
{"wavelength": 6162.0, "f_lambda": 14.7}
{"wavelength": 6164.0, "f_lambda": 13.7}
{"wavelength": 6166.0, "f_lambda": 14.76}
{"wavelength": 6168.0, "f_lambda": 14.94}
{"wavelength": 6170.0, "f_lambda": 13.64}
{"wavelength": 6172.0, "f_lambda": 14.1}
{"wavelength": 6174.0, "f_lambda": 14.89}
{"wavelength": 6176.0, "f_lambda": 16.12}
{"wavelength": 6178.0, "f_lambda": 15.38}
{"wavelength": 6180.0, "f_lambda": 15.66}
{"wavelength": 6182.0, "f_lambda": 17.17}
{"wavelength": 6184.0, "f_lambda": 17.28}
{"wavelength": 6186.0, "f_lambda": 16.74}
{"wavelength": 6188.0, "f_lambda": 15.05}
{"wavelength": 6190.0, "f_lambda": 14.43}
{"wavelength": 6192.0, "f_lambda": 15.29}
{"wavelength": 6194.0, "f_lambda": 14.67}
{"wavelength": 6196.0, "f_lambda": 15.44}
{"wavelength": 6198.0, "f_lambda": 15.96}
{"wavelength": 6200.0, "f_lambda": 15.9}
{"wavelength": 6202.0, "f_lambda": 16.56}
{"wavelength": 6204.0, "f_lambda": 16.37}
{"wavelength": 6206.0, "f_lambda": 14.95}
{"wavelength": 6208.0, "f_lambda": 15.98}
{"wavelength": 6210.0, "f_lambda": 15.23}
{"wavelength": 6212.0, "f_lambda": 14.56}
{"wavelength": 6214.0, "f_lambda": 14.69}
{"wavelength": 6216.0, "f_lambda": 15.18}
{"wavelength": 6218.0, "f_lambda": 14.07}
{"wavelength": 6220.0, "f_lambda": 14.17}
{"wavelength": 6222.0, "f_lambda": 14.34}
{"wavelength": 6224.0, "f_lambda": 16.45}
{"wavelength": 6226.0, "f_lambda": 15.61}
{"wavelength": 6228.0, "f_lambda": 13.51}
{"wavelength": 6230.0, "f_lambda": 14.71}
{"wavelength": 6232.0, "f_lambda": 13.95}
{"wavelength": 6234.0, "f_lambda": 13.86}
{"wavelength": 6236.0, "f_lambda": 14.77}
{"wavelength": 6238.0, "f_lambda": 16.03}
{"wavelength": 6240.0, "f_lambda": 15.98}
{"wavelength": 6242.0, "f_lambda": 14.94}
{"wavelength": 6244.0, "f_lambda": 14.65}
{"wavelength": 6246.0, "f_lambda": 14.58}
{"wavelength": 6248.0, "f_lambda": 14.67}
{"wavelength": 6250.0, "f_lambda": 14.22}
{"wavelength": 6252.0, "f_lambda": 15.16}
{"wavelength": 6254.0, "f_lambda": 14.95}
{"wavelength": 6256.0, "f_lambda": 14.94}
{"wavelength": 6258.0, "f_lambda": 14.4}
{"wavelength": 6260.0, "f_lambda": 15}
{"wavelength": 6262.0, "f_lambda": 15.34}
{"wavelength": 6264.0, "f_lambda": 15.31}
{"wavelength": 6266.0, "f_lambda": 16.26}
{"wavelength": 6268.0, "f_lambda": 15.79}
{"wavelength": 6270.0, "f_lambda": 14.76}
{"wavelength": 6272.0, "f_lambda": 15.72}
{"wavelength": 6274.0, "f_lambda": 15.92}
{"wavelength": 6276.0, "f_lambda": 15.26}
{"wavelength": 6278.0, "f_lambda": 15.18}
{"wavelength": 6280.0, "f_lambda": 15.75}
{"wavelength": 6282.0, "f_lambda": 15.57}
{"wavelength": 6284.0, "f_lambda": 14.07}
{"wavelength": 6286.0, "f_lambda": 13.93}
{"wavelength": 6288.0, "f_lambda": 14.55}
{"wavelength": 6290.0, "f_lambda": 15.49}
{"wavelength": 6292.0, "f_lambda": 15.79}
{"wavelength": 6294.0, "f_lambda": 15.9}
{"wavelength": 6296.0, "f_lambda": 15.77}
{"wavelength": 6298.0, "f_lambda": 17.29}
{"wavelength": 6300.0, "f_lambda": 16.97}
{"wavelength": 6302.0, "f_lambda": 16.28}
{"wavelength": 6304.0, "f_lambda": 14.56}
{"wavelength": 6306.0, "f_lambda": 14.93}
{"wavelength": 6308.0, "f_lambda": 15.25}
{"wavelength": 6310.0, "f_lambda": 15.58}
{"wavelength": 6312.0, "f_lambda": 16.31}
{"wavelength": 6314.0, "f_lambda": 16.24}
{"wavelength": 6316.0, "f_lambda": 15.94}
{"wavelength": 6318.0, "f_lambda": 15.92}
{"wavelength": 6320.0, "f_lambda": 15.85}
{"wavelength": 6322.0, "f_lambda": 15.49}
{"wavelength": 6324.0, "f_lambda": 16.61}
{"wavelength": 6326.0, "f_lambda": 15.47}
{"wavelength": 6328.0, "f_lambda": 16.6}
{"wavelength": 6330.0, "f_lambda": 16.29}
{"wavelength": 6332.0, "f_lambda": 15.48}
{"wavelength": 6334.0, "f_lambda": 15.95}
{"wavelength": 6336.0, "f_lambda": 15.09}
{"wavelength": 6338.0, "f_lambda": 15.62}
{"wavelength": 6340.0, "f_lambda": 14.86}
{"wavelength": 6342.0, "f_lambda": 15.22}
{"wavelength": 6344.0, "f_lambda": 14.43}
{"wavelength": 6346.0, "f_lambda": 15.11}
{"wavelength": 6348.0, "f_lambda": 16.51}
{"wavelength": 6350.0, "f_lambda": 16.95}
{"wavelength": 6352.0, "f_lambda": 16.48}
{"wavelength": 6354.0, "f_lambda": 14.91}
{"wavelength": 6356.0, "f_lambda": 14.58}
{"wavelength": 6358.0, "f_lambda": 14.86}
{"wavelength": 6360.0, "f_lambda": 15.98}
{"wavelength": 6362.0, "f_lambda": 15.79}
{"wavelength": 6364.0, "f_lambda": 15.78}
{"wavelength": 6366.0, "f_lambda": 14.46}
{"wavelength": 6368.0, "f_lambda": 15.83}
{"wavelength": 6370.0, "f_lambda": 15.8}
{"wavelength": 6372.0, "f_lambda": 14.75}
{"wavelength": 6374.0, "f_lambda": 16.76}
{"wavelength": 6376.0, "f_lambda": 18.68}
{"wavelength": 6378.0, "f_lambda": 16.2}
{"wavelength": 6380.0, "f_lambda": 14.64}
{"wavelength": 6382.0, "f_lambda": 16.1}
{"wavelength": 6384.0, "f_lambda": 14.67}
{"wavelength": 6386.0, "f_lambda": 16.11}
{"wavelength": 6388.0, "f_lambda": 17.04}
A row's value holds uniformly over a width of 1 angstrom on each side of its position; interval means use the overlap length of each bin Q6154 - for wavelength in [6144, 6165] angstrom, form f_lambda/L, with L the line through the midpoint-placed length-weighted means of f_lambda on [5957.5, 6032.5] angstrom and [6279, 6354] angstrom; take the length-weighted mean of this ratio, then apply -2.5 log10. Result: 0.111 mag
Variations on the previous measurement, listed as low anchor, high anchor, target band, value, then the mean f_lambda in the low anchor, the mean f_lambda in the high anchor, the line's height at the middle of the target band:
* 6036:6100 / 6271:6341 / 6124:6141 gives 0.069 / 16.3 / 15.6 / 16.1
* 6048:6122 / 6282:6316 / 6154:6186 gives 0.066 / 16.3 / 15.6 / 16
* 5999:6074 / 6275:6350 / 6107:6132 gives 0.025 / 15.9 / 15.6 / 15.8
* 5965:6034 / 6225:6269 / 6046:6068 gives 0.038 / 16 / 14.9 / 15.7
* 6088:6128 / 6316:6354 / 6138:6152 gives 0.101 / 16.3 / 15.8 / 16.2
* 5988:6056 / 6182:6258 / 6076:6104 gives -0.097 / 16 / 15.1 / 15.7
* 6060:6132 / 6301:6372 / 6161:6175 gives 0.119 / 16.3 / 15.6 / 16.1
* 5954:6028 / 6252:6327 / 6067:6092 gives -0.077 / 15.8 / 15.5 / 15.7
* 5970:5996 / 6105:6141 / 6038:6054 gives -0.030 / 15.9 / 15.6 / 15.8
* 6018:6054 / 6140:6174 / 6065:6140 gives -0.067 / 16.3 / 14.5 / 15.3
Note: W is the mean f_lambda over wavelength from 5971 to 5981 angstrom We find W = 15.6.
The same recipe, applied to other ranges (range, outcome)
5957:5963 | 15.2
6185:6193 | 15.4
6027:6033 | 17.1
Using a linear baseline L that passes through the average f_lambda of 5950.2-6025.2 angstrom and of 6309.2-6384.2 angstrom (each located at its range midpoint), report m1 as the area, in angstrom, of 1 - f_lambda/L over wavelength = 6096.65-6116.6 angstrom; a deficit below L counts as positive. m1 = -1.0 angstrom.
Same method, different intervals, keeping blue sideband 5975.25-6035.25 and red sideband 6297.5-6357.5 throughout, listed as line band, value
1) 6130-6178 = 3.1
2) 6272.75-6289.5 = 0.8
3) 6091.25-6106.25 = -1.4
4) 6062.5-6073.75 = 0.2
